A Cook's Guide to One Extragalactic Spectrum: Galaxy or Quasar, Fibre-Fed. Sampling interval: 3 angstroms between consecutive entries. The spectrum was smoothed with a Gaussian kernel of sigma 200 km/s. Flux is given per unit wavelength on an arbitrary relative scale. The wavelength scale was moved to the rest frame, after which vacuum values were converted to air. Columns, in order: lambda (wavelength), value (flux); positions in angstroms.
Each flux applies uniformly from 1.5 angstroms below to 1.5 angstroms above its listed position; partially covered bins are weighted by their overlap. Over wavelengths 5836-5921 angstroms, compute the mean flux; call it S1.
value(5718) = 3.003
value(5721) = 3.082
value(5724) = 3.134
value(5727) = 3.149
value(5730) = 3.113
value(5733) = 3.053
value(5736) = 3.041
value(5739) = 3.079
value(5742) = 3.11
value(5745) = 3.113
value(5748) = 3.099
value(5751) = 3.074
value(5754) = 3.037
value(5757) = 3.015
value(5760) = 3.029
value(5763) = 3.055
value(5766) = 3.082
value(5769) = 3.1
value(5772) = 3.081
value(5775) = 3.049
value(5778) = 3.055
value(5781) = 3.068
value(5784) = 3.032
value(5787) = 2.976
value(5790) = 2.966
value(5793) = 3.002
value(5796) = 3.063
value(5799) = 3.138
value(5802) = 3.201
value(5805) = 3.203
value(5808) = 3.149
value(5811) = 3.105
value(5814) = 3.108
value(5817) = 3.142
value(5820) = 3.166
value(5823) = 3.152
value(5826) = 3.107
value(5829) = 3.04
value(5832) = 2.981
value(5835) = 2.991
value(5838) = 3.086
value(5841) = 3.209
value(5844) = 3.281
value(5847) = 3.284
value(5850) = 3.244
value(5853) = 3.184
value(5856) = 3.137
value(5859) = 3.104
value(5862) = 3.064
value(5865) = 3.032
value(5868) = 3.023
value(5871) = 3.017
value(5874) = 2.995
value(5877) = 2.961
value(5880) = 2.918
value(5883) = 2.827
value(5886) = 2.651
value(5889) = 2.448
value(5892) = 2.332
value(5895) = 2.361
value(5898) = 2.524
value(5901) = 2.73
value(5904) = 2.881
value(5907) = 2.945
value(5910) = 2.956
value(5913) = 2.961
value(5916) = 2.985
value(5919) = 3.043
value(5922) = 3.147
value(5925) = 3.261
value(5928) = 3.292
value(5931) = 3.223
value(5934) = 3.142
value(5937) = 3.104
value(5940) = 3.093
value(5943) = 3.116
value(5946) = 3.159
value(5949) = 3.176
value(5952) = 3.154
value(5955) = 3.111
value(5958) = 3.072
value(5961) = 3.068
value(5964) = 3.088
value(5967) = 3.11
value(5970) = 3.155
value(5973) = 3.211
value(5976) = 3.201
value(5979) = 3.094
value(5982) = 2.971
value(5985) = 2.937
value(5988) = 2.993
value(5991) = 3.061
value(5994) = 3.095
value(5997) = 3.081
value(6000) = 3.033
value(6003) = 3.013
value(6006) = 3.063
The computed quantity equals 2.94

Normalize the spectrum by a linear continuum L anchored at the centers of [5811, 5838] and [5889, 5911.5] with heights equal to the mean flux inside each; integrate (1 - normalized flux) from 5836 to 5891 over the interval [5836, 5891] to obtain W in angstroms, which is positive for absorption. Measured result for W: -2.9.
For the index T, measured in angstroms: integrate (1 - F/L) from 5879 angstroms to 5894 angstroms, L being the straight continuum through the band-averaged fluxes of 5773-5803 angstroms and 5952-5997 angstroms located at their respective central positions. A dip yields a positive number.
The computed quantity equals 2.2 angstroms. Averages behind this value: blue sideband 3.05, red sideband 3.09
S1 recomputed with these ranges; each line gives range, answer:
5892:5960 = 3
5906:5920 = 2.98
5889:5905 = 2.54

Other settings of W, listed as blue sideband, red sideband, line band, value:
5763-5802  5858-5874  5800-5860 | -1.9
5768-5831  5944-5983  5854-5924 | 5.2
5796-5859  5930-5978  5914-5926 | 0.2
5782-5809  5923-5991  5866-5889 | 1.6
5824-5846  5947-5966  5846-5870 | -0.2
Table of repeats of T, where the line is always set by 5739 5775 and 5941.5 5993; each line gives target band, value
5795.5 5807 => -0.3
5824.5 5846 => -0.2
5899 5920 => 1.2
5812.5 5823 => -0.2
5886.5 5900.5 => 2.9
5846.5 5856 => -0.4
